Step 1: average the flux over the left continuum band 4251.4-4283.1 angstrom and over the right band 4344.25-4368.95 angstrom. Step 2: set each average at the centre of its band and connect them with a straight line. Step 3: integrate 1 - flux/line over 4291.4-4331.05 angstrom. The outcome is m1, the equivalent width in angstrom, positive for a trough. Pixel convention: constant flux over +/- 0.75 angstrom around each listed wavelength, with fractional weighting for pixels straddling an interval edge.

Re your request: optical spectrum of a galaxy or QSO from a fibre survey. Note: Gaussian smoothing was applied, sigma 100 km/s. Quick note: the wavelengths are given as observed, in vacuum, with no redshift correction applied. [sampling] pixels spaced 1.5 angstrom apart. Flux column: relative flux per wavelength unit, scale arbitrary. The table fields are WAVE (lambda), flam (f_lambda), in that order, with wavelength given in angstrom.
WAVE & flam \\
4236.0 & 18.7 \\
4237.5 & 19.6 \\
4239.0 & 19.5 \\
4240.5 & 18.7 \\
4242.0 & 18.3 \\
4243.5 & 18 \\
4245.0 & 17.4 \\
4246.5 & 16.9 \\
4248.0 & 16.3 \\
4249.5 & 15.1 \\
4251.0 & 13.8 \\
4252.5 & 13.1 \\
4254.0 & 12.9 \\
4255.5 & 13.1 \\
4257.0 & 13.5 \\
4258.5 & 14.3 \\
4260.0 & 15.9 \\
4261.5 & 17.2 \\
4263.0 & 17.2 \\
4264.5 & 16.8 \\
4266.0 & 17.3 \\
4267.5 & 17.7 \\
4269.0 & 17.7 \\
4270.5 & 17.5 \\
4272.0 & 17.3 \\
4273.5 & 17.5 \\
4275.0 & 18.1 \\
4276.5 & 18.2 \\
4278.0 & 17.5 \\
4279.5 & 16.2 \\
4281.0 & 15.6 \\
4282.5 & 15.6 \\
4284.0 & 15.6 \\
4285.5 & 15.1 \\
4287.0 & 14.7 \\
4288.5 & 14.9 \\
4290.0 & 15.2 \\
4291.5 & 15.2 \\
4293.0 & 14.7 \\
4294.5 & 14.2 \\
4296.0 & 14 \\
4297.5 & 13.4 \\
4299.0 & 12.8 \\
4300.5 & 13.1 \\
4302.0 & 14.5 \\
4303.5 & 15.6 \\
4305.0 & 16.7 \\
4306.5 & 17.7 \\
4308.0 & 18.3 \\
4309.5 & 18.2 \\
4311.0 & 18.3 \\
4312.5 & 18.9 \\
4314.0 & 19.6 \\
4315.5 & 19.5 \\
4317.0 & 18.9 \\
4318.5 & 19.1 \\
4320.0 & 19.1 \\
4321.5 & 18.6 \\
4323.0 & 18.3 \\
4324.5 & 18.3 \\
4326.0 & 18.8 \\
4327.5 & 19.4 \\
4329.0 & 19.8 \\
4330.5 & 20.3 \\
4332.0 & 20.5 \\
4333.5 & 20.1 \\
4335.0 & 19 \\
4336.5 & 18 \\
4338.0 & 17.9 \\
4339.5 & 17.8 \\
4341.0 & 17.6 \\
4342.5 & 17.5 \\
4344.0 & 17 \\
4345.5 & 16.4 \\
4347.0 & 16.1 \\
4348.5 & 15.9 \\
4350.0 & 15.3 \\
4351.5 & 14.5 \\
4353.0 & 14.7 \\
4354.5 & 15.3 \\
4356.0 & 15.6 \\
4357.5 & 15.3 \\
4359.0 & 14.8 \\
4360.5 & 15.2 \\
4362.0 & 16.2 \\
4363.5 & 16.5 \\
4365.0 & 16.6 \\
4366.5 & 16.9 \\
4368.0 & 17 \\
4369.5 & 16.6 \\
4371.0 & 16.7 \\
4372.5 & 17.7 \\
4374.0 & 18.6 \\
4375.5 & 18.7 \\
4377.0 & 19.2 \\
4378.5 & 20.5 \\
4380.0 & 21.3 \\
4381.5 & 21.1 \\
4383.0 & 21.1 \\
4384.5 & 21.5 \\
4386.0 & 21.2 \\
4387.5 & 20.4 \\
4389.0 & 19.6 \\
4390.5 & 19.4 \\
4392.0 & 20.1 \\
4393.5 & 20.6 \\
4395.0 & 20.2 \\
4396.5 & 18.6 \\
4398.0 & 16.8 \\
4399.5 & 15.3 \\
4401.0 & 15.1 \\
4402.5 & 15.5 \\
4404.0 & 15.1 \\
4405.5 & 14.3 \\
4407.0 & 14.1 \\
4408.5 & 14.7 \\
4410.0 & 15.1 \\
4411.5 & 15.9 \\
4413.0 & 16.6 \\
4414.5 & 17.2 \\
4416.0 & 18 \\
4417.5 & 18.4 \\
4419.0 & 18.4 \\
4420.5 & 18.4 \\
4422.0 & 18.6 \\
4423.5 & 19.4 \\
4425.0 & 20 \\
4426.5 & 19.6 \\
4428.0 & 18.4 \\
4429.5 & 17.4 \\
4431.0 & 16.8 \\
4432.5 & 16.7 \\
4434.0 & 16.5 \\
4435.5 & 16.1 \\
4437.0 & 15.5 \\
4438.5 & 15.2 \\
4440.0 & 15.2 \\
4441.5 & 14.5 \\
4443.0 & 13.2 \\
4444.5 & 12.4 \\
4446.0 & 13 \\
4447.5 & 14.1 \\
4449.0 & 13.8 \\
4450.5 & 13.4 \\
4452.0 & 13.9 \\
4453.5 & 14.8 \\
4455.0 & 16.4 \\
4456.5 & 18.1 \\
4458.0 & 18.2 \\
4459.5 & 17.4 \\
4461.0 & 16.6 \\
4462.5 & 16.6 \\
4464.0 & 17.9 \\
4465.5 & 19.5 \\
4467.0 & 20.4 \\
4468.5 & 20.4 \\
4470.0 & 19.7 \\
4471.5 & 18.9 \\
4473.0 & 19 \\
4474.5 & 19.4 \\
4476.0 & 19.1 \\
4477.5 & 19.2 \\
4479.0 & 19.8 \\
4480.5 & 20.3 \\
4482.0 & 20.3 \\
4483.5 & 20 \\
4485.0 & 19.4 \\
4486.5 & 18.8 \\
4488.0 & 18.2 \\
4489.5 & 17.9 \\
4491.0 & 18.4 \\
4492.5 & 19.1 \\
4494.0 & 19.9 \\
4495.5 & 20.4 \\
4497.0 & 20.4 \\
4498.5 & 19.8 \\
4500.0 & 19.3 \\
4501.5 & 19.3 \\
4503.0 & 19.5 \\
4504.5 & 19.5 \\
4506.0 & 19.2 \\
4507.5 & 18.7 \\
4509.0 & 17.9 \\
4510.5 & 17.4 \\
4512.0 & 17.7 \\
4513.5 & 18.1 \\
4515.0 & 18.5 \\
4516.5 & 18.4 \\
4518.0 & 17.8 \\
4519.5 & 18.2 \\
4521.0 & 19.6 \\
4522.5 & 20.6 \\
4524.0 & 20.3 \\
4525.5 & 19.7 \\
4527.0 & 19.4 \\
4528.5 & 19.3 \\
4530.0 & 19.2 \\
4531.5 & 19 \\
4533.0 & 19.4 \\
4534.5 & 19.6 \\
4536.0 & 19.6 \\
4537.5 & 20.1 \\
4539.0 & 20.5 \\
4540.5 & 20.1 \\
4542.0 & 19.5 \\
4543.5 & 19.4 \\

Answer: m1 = -3.1 angstrom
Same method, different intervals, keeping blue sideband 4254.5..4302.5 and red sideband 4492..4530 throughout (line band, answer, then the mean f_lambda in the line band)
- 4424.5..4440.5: 0.8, 17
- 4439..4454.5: 3.6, 13.9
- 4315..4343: -4.2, 18.9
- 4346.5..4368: 1.5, 15.7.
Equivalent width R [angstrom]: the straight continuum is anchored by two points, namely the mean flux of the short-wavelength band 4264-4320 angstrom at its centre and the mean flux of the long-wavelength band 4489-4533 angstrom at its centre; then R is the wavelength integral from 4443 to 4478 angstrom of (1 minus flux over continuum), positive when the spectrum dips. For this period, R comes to 2.92 angstrom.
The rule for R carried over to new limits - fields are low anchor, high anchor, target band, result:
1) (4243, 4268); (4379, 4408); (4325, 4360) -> 0.2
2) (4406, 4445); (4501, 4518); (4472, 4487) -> -1.4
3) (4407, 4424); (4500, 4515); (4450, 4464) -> 1.2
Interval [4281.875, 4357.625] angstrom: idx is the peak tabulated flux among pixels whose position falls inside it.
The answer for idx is 20.5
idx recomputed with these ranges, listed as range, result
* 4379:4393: 21.5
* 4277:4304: 17.5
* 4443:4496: 20.4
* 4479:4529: 20.6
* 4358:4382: 21.3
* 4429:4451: 17.4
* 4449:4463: 18.2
